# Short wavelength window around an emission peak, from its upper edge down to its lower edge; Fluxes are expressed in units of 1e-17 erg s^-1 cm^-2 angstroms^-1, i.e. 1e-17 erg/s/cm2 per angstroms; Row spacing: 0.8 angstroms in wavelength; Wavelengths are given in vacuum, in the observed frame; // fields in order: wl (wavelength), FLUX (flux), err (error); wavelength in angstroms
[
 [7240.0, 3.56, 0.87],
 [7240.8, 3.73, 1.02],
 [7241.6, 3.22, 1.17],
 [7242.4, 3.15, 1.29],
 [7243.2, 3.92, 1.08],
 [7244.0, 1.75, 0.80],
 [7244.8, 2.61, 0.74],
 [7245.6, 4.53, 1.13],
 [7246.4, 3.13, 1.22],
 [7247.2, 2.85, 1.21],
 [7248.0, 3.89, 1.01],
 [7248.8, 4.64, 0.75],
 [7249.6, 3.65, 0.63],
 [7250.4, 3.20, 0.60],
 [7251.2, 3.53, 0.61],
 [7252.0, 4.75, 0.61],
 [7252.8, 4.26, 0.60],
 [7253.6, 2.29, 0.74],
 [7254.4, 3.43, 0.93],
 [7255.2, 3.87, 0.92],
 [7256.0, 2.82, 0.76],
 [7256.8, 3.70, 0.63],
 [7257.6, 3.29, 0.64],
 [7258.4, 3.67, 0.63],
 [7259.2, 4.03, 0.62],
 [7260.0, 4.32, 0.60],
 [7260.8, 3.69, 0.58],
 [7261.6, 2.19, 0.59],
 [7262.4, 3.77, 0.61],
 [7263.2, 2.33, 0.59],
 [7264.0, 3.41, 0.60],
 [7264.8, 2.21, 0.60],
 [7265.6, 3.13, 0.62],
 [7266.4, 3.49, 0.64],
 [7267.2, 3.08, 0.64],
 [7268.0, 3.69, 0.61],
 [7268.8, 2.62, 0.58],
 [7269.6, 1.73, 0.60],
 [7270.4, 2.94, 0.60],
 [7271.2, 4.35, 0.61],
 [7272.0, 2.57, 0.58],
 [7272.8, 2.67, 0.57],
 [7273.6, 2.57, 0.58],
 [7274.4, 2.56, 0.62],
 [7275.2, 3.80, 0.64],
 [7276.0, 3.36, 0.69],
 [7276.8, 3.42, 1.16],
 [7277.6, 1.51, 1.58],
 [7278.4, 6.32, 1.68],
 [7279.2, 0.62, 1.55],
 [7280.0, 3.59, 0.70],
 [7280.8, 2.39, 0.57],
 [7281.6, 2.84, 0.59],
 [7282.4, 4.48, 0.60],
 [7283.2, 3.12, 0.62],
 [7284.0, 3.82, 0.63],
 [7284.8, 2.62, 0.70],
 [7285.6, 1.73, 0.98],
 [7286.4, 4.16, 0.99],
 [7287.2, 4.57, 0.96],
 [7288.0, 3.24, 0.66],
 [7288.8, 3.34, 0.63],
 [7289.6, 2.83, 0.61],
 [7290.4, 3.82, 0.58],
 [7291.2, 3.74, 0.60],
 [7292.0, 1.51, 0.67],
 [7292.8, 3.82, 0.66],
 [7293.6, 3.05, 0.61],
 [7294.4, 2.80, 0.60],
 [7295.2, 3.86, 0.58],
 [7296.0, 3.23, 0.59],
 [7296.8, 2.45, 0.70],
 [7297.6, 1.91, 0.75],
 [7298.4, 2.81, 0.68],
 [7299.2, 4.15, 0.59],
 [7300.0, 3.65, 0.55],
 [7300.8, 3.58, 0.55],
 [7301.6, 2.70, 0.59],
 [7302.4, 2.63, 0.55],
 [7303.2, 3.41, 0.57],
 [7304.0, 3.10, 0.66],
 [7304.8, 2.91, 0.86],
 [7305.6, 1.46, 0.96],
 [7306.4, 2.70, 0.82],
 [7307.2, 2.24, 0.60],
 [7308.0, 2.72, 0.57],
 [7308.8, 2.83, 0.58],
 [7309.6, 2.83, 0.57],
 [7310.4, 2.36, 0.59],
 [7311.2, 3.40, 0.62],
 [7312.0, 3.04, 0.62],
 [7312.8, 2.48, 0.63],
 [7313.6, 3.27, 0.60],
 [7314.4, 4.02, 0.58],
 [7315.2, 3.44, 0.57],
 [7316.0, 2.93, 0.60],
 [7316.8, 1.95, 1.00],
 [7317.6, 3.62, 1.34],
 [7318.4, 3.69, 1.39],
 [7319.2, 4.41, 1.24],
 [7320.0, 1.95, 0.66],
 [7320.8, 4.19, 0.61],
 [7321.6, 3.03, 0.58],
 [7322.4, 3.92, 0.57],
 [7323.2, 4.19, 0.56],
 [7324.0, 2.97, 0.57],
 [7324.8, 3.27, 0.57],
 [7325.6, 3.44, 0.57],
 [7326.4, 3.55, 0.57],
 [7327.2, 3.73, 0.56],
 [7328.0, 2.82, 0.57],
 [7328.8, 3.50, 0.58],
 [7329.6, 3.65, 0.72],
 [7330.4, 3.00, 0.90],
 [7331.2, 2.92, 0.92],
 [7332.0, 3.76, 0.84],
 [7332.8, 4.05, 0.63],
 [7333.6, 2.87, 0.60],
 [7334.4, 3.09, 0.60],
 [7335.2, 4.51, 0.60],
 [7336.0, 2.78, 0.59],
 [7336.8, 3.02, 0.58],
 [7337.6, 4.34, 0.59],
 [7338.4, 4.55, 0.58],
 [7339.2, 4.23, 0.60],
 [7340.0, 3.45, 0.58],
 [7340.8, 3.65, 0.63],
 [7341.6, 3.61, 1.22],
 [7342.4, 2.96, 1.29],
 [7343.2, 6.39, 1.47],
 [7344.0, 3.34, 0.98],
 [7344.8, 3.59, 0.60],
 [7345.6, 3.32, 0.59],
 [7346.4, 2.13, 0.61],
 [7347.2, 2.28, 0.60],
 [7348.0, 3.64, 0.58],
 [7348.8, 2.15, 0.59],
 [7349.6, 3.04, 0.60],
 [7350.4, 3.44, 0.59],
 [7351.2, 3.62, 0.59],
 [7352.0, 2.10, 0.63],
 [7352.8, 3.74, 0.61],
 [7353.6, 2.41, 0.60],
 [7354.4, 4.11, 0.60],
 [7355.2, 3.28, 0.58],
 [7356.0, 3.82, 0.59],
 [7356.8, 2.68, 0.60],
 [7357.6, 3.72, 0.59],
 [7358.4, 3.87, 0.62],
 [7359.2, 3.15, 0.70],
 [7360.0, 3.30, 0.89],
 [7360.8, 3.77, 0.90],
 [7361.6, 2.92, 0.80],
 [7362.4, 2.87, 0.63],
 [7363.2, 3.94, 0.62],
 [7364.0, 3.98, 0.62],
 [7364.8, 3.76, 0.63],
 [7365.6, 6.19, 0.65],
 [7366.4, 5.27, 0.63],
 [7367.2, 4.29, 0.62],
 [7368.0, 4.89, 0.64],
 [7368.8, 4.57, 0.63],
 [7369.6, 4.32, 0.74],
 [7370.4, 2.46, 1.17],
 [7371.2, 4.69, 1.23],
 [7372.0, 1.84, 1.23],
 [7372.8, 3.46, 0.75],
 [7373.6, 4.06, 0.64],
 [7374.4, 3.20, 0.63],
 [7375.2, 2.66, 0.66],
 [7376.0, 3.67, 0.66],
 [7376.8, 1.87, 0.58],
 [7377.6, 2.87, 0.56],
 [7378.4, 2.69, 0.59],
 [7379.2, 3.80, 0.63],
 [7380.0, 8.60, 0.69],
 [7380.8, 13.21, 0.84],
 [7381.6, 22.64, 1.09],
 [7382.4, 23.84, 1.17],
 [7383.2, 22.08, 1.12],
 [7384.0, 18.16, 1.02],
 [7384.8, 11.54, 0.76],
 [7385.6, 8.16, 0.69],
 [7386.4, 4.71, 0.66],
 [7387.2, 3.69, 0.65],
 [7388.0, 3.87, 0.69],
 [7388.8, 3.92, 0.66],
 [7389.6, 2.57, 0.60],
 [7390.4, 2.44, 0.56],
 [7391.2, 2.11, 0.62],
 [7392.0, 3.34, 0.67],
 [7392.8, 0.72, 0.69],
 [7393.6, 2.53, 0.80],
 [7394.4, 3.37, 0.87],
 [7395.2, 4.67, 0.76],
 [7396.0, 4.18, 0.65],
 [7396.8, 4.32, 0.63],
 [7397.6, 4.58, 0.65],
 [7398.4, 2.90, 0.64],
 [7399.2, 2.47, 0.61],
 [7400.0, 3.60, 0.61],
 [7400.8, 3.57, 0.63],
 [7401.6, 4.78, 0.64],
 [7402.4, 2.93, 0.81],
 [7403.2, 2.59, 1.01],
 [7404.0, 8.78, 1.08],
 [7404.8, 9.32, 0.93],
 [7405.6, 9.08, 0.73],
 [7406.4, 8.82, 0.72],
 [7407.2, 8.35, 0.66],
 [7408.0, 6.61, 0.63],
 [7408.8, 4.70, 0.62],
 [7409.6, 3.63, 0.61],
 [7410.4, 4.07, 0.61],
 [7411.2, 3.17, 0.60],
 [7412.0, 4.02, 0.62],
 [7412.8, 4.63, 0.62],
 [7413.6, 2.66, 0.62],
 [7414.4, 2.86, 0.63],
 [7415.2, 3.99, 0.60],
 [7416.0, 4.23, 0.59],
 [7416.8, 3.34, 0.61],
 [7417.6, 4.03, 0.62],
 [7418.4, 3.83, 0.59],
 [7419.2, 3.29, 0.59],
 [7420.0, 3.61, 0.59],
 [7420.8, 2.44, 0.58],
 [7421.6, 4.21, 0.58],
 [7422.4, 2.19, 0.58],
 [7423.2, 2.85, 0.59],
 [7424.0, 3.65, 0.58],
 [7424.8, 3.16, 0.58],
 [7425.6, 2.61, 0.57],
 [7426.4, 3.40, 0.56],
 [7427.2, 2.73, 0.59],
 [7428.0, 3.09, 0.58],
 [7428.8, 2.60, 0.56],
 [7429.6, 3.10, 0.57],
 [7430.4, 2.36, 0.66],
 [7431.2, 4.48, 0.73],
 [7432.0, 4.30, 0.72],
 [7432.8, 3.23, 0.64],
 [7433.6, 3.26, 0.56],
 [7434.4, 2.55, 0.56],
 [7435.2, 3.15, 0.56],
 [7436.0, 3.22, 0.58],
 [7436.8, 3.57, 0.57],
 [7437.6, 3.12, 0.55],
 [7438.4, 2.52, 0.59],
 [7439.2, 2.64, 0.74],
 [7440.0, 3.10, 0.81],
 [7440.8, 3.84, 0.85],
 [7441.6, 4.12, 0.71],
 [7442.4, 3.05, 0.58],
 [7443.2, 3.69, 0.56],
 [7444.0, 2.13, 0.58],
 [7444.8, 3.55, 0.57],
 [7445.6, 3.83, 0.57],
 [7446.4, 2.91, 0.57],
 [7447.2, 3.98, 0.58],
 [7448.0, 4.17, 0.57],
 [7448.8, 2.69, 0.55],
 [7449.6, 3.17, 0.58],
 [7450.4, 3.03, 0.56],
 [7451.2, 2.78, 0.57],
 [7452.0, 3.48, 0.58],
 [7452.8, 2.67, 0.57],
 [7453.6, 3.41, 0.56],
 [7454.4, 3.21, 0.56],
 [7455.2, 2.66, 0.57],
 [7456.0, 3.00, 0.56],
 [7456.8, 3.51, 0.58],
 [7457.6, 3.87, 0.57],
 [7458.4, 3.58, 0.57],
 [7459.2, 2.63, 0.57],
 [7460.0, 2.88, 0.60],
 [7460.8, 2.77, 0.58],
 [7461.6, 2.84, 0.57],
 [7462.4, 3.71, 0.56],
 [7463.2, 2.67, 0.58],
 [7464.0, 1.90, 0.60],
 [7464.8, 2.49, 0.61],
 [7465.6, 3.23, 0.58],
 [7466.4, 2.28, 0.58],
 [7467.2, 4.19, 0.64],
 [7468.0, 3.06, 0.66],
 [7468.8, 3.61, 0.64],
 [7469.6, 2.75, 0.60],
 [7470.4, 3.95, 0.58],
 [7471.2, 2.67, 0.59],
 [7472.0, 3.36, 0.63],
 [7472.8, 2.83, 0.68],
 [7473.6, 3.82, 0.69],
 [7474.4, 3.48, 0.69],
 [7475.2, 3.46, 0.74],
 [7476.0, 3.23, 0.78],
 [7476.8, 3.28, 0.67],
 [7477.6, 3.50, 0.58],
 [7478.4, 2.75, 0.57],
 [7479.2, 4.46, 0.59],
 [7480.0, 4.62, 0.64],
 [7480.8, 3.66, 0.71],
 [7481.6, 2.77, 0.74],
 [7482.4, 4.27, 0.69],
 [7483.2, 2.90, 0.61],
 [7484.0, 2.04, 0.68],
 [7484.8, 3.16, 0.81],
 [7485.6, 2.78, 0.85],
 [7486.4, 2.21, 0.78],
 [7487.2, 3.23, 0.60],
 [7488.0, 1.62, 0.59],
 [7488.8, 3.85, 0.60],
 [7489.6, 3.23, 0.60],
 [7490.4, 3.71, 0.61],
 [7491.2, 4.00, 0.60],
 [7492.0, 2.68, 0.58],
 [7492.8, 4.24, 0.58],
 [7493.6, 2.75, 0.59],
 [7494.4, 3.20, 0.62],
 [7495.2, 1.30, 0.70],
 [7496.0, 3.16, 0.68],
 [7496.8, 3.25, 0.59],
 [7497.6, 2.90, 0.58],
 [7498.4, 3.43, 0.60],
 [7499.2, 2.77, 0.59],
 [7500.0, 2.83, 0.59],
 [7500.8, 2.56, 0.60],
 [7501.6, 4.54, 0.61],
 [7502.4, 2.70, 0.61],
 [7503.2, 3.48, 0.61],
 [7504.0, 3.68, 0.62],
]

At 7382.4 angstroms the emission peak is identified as H-alpha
